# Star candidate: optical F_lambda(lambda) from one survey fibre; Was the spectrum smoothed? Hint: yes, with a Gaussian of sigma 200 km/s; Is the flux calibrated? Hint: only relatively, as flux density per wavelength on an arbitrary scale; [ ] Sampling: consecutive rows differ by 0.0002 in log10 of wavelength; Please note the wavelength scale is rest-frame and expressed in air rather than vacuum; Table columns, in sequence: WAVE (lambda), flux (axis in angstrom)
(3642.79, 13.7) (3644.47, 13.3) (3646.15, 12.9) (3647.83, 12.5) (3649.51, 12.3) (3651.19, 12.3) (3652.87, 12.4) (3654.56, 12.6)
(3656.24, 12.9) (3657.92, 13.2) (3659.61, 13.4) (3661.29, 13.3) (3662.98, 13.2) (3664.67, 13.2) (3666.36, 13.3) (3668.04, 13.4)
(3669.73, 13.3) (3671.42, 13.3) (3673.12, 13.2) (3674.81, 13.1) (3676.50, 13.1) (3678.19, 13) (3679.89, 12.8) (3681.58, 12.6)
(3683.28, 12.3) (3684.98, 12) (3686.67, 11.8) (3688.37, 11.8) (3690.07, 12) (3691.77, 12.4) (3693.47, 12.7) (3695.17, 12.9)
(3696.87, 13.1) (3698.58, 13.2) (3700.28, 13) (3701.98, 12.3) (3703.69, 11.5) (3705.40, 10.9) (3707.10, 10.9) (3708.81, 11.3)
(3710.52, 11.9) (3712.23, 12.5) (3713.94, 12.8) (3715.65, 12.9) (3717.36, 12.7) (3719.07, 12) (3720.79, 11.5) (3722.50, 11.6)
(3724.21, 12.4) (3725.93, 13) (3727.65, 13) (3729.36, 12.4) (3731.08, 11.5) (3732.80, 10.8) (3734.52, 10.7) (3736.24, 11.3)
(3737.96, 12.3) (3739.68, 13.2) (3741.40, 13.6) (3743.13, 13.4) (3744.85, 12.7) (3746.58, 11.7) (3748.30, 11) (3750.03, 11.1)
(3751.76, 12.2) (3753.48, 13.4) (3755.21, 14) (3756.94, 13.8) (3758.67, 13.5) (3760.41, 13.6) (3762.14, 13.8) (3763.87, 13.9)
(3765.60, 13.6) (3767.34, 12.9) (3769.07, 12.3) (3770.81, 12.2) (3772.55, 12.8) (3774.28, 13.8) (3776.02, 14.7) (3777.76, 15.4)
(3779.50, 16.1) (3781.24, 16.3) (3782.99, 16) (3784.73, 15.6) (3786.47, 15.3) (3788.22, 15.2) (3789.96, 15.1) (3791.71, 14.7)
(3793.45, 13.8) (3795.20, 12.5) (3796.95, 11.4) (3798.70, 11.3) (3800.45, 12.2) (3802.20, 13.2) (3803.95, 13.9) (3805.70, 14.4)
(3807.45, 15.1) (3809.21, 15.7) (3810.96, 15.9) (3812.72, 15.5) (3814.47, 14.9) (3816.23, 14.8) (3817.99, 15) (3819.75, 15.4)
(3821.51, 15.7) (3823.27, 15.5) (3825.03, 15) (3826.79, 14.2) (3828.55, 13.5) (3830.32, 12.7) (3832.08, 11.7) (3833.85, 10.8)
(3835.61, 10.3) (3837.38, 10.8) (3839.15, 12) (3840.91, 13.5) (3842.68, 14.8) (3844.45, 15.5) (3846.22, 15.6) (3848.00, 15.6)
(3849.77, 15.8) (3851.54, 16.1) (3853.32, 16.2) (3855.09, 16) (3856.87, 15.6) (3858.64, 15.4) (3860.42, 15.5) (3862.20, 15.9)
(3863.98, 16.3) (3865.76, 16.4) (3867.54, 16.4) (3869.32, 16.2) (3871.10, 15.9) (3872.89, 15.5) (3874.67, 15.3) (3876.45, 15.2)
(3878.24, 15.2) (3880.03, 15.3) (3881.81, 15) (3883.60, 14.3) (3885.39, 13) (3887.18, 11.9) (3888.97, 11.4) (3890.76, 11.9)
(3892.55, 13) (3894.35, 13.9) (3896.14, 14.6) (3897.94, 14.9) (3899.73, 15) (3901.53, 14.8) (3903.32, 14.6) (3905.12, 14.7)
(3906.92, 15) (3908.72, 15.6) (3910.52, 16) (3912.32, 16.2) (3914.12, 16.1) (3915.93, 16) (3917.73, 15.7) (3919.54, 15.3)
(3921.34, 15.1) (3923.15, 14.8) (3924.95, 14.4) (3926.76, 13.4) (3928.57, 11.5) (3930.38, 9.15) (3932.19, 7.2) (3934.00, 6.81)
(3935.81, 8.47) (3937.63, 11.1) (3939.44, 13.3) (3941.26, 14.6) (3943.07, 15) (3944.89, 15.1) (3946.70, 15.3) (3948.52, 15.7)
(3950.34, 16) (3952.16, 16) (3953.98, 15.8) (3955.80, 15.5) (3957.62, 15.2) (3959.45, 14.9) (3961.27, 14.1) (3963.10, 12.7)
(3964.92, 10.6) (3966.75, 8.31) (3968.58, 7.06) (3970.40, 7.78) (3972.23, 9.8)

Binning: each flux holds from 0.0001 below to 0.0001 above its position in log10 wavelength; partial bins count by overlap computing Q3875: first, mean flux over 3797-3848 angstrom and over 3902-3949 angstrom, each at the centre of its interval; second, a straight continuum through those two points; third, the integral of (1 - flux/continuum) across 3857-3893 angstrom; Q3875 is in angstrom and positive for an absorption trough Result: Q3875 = -2.6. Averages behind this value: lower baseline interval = 13.9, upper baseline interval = 13.7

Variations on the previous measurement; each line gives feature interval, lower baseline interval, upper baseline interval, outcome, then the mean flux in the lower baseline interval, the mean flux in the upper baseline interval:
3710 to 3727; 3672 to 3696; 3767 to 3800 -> 1.0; 12.6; 14.1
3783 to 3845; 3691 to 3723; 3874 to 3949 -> -4.2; 12.2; 13.8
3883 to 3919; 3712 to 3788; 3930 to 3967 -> -3.8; 13.1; 13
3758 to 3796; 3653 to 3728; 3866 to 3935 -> -3.0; 12.6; 14.1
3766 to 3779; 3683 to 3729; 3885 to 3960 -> -0.8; 12.2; 13.9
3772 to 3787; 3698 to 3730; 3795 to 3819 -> -1.8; 12.2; 14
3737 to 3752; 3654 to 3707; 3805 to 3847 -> 1.1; 12.7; 14.1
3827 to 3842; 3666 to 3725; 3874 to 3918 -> 2.0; 12.4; 14.6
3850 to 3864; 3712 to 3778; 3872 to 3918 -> -1.7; 12.7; 14.6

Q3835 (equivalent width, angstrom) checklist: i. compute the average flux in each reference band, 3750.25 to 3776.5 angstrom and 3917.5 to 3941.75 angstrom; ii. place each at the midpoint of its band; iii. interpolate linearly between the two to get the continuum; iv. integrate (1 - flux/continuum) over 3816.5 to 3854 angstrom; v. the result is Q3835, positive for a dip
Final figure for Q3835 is -3.9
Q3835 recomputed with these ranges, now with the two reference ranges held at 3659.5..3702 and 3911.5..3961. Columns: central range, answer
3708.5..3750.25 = 2.8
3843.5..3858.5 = -2.5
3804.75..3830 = -3.1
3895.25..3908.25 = -1.1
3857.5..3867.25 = -1.7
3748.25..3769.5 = 0.1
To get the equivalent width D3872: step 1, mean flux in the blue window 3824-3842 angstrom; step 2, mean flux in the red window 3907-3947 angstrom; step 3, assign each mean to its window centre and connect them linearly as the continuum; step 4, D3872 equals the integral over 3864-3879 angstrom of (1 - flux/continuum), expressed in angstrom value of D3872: -3.4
